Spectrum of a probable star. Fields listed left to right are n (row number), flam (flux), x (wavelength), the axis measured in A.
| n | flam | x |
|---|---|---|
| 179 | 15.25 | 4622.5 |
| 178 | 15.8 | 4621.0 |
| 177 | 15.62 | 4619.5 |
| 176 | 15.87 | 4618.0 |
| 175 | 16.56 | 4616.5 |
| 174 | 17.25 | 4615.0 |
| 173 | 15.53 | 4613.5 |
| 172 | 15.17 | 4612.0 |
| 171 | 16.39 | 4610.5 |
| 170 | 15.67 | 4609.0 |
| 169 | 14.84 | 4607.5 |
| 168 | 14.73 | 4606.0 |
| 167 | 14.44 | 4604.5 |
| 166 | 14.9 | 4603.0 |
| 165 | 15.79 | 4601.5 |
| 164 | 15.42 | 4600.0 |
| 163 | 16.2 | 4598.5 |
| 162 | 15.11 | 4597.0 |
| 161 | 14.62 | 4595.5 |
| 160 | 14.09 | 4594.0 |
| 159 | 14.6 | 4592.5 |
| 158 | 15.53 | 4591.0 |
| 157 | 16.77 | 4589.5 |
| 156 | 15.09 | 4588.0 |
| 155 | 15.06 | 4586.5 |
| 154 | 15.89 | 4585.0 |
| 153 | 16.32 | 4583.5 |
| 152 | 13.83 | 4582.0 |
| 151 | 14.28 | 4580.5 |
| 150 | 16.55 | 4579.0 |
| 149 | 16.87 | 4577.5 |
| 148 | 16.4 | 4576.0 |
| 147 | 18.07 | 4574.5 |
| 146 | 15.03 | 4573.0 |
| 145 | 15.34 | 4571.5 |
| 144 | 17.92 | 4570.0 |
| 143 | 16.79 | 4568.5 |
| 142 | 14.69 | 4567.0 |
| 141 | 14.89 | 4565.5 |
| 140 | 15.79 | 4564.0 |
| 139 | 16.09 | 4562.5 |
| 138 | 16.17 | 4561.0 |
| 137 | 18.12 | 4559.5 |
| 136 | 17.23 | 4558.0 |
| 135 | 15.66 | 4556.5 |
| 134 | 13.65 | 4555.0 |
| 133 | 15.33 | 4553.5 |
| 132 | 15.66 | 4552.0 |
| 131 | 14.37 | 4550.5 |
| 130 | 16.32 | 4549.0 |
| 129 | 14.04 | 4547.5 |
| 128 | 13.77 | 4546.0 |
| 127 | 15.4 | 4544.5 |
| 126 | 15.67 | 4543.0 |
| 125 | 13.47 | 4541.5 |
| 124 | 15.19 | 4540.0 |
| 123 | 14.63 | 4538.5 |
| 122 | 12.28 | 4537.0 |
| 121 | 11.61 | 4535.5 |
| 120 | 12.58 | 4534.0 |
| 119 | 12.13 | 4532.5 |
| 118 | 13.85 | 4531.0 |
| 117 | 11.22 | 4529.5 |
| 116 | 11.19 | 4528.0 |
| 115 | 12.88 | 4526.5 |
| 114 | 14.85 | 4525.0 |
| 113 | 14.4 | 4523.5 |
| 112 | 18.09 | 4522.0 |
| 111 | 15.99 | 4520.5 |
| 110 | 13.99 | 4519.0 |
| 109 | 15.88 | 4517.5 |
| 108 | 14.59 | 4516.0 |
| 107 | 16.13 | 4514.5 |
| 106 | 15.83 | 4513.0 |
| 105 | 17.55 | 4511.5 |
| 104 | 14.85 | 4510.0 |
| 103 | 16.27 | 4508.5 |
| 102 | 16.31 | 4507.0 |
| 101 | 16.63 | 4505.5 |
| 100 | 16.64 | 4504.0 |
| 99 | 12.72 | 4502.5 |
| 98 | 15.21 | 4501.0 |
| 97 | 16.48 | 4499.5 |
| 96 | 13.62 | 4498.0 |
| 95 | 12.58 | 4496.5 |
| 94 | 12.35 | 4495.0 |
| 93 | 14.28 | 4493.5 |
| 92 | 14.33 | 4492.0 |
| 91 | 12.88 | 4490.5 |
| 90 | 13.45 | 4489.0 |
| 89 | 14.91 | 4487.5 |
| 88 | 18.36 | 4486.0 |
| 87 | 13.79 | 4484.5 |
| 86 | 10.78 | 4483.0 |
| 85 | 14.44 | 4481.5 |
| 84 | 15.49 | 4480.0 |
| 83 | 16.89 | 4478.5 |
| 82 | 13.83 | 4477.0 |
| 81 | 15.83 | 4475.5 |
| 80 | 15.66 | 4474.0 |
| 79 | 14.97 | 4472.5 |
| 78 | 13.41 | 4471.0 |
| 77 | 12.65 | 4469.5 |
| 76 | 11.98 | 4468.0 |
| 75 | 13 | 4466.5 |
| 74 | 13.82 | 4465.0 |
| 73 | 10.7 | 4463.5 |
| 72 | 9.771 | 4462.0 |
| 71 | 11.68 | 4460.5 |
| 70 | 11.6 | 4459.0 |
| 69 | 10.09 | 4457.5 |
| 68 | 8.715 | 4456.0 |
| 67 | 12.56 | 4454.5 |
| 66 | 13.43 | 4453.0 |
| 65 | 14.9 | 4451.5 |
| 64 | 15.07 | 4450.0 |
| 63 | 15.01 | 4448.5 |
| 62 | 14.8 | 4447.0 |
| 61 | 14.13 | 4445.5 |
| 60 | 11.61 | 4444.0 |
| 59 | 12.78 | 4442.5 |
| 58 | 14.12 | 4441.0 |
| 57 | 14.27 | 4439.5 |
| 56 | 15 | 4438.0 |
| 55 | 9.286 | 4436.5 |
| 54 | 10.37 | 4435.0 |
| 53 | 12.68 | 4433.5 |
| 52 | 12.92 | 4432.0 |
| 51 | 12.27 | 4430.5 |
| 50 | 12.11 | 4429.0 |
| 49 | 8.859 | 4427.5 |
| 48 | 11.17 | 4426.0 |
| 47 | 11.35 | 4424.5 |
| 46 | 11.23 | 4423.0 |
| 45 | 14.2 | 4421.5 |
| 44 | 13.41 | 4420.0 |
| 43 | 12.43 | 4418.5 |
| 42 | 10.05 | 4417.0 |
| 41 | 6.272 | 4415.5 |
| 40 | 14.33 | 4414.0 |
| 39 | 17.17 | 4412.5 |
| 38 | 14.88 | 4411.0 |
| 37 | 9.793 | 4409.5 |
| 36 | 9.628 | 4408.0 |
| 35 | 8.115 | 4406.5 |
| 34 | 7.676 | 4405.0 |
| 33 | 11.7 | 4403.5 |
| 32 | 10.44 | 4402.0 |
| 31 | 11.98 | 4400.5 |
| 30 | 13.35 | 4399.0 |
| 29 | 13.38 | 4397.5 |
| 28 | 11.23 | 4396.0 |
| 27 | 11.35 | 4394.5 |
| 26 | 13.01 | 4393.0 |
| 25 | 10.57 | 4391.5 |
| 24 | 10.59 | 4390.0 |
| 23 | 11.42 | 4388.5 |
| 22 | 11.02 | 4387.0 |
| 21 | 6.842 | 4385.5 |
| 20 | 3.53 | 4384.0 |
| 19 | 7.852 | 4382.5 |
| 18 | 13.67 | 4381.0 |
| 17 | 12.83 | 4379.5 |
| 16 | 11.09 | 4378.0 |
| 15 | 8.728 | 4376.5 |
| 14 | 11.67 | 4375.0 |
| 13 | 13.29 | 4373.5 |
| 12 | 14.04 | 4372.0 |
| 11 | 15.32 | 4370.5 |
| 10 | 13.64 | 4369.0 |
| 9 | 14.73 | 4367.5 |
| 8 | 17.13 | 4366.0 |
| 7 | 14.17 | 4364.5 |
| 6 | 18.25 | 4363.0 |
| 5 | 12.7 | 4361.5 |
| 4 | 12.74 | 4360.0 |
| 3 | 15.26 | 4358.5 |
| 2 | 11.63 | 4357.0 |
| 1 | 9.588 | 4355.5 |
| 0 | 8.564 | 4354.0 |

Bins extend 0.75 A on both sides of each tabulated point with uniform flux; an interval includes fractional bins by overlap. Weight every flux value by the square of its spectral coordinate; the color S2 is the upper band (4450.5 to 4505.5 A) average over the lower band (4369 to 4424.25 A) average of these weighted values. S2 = 1.24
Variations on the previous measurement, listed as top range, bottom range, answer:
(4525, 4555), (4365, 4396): 1.28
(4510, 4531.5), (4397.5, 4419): 1.37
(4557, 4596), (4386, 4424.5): 1.48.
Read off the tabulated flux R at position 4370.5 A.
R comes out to 15.32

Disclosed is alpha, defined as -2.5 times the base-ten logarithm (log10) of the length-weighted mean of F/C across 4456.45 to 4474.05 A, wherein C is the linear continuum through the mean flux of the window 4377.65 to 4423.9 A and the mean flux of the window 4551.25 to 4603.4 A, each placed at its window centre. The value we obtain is 0.05 mag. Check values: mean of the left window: 11.1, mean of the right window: 15.7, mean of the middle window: 12.3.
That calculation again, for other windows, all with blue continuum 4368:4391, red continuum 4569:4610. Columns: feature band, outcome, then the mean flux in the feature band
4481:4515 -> -0.09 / 14.8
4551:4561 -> -0.08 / 15.9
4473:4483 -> -0.14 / 15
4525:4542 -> 0.12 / 12.9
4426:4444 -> 0.01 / 12.2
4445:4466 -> 0.01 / 12.6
